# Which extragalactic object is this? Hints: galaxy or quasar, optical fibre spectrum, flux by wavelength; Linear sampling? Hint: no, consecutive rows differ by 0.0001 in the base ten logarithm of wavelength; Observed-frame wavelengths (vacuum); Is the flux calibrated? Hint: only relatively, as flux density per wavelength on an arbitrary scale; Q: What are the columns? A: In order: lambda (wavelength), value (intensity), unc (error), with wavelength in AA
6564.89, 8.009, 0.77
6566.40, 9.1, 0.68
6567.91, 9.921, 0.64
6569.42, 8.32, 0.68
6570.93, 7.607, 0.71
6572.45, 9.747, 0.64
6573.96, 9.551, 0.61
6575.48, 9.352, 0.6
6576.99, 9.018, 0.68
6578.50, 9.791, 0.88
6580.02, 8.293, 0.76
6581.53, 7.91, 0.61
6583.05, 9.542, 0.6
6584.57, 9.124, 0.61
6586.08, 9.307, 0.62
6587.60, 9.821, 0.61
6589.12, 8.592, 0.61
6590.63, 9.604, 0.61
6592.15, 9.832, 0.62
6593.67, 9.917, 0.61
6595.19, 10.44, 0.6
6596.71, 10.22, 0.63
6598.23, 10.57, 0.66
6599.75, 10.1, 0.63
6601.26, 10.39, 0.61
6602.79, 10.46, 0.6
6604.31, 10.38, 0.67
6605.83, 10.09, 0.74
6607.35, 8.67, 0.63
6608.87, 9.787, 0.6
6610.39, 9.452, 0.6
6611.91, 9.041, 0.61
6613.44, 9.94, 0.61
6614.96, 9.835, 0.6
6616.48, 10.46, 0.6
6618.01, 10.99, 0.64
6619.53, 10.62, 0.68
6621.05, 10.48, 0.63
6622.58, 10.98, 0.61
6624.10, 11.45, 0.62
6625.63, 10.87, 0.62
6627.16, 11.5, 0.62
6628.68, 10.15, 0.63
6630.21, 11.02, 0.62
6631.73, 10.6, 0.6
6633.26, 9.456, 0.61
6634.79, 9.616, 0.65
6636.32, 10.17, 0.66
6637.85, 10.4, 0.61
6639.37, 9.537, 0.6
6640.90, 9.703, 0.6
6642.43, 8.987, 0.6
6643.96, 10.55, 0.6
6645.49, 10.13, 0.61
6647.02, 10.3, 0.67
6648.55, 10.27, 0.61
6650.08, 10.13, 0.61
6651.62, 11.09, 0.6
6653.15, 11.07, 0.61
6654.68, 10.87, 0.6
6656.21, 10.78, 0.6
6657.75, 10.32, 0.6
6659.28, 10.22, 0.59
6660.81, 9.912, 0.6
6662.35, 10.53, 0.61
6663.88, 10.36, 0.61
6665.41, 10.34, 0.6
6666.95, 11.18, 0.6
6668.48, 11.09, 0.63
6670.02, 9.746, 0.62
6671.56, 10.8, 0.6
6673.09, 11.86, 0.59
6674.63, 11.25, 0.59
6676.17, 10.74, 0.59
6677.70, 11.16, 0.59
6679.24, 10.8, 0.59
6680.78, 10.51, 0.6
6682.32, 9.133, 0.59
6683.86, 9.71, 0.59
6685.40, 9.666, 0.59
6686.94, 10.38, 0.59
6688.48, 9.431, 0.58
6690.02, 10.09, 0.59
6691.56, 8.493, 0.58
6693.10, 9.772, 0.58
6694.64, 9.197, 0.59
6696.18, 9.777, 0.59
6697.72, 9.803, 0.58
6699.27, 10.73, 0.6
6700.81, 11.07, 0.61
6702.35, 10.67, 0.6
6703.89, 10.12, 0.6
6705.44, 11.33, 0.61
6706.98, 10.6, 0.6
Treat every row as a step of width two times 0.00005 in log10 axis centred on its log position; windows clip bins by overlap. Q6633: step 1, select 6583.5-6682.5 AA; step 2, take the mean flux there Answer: 10.3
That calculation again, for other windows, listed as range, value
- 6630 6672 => 10.3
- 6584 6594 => 9.45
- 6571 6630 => 9.89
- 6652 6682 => 10.7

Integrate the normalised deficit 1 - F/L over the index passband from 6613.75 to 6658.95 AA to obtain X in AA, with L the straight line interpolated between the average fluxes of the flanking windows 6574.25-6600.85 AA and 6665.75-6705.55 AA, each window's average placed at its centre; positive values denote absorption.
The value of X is -2.3 AA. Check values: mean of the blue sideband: 9.51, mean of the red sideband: 10.3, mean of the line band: 10.4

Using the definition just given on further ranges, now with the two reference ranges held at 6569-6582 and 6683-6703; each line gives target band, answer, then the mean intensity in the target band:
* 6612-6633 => -3.0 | 10.6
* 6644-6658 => -1.5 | 10.6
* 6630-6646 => -0.9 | 9.98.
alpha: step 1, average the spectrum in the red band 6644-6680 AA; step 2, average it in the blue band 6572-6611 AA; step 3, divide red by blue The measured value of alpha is 1.1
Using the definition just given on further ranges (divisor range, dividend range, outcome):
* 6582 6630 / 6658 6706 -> 1.02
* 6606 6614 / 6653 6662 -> 1.11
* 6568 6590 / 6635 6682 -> 1.16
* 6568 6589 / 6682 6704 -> 1.09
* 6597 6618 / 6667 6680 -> 1.10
